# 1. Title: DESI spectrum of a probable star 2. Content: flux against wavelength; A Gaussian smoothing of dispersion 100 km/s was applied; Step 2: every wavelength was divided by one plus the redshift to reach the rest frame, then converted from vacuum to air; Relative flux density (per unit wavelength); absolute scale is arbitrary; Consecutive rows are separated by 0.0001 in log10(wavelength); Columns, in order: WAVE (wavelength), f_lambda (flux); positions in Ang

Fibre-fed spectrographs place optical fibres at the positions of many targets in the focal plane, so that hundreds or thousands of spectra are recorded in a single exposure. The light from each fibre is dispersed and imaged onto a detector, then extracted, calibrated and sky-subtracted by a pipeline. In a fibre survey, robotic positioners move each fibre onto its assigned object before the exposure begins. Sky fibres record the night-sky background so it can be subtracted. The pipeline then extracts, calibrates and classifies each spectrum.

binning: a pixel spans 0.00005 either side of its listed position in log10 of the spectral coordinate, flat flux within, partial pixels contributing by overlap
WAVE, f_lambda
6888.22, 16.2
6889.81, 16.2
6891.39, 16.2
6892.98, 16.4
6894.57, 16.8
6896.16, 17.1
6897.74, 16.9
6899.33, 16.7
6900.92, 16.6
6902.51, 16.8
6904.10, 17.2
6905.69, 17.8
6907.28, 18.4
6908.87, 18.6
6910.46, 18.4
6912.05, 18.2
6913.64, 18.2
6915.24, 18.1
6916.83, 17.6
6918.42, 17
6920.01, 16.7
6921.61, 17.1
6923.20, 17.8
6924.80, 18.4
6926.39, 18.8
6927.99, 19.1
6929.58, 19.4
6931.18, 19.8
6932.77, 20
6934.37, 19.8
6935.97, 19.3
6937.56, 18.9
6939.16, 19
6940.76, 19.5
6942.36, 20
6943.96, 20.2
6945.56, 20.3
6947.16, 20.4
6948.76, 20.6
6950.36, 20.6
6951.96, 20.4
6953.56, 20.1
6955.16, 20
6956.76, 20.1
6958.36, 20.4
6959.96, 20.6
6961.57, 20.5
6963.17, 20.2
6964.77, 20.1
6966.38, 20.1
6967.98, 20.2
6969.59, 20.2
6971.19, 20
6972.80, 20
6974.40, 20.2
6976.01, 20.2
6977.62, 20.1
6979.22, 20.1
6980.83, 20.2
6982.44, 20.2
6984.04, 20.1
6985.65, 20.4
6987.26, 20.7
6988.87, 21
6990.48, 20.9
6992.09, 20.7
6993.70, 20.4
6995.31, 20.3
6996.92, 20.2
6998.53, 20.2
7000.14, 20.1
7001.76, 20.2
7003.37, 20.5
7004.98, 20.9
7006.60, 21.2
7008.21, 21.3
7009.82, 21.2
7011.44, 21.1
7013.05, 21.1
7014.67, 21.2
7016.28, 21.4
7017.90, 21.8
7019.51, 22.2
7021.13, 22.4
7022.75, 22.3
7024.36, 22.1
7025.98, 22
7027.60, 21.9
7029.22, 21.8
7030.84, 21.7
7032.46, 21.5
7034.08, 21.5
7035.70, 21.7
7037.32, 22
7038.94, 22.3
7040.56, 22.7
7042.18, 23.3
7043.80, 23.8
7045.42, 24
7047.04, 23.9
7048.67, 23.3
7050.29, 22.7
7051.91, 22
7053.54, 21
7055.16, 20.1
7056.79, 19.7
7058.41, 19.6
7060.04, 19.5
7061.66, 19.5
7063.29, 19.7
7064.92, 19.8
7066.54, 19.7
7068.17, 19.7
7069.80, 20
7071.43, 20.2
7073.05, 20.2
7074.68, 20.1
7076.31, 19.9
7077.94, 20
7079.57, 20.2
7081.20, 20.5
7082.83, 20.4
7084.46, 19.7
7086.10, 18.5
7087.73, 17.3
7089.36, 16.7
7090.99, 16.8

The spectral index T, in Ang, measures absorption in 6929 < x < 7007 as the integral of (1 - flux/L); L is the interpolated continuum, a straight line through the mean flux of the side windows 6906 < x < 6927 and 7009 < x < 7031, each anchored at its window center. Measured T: -1.5 Ang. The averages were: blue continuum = 17.9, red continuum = 21.7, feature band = 20.2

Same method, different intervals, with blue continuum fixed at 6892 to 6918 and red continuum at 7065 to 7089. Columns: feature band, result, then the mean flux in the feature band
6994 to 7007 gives -1.2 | 20.4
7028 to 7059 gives -4.5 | 22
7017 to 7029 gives -1.9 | 22.1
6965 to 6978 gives -1.3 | 20.1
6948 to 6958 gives -1.2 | 20.3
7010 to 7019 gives -1.2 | 21.3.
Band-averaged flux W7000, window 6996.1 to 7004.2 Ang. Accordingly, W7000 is 20.2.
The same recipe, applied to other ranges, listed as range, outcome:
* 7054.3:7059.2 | 19.8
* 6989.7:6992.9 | 20.8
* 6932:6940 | 19.4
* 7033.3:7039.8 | 21.9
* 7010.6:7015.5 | 21.1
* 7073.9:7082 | 20.1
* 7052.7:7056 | 20.5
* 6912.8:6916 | 18.1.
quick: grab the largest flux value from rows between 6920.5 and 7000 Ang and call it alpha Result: 21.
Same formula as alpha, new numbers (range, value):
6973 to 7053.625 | 24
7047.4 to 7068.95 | 23.3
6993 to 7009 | 21.3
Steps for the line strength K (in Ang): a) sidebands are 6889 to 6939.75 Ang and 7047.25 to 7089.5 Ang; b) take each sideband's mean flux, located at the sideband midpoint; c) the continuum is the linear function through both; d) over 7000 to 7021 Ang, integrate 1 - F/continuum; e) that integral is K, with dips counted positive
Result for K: -2.1 Ang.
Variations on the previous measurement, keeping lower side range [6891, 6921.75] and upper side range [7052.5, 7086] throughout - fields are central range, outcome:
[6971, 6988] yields -1.5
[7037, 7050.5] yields -2.5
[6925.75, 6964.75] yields -4.2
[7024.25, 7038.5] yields -1.8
